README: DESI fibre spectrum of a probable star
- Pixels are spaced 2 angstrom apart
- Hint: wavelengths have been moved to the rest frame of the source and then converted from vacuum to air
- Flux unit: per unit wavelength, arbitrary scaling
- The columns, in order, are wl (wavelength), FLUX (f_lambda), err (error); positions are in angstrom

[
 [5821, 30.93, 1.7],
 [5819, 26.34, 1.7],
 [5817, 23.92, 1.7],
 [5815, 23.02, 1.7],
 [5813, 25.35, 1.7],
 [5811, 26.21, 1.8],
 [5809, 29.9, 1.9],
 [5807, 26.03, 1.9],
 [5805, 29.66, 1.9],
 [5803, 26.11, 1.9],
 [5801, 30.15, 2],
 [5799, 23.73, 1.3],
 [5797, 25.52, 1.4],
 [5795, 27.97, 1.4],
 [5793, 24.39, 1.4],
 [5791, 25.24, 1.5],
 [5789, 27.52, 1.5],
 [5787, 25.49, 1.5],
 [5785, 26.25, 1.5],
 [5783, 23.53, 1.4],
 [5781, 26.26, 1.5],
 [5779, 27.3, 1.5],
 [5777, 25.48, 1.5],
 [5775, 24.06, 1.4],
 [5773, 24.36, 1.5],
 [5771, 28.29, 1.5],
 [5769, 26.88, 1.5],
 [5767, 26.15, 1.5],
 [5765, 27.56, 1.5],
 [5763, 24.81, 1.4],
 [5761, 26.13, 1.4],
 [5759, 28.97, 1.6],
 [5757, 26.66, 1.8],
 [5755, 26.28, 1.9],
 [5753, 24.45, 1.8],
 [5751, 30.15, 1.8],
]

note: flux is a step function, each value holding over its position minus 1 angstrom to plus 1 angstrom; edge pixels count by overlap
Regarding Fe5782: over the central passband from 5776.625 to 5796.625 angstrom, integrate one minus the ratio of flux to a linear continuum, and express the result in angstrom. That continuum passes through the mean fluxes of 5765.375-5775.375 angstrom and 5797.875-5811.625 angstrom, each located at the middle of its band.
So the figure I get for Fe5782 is 0.61 angstrom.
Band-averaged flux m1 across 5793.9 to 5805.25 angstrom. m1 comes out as 27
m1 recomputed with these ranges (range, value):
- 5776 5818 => 26.1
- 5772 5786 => 25.3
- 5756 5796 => 26.2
